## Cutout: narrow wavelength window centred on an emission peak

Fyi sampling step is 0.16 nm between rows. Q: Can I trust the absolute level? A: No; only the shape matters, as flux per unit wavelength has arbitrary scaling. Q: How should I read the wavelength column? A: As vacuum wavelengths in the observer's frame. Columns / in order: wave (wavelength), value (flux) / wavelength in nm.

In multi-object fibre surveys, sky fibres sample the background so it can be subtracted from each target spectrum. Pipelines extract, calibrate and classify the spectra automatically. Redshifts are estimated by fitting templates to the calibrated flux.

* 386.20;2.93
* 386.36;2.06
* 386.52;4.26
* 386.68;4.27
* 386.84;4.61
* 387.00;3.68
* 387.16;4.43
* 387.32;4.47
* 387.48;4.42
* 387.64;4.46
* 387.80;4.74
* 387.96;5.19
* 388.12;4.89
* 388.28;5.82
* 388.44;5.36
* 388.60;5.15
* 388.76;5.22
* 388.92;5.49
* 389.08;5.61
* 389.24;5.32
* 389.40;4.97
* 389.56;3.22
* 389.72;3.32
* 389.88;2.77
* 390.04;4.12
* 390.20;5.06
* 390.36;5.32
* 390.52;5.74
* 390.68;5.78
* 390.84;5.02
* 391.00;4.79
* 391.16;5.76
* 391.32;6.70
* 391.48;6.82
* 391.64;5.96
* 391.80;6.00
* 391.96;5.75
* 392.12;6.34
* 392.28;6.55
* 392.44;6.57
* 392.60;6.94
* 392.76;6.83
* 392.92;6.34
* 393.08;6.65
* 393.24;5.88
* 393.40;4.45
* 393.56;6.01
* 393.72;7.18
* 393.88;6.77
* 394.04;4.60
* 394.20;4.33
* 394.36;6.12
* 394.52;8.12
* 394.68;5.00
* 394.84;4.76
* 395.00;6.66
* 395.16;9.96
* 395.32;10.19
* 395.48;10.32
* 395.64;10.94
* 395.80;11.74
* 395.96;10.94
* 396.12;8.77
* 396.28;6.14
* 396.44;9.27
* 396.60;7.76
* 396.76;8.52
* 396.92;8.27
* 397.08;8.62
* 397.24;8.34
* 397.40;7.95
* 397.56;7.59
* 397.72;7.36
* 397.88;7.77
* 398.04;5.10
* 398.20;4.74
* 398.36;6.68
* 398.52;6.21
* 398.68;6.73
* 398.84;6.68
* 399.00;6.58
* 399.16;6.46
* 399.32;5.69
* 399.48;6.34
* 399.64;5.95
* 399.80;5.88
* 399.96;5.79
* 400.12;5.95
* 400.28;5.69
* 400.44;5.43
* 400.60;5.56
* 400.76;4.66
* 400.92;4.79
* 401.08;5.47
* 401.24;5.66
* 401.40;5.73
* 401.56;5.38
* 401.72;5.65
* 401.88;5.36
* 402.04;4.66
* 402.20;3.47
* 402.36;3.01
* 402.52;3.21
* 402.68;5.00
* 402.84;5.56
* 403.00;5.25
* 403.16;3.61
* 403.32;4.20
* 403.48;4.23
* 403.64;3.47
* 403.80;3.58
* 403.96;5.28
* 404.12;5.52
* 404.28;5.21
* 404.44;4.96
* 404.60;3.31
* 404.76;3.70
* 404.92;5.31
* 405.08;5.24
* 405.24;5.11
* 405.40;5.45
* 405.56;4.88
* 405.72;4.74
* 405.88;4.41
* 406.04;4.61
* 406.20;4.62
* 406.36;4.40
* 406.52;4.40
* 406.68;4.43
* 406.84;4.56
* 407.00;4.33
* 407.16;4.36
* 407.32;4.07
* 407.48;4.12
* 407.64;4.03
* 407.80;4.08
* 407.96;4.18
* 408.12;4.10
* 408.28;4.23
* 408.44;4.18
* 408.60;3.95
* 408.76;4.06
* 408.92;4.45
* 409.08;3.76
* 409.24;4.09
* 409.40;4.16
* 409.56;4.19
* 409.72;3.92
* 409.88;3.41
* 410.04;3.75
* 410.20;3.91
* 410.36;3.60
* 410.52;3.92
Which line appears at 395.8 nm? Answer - Lyman alpha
